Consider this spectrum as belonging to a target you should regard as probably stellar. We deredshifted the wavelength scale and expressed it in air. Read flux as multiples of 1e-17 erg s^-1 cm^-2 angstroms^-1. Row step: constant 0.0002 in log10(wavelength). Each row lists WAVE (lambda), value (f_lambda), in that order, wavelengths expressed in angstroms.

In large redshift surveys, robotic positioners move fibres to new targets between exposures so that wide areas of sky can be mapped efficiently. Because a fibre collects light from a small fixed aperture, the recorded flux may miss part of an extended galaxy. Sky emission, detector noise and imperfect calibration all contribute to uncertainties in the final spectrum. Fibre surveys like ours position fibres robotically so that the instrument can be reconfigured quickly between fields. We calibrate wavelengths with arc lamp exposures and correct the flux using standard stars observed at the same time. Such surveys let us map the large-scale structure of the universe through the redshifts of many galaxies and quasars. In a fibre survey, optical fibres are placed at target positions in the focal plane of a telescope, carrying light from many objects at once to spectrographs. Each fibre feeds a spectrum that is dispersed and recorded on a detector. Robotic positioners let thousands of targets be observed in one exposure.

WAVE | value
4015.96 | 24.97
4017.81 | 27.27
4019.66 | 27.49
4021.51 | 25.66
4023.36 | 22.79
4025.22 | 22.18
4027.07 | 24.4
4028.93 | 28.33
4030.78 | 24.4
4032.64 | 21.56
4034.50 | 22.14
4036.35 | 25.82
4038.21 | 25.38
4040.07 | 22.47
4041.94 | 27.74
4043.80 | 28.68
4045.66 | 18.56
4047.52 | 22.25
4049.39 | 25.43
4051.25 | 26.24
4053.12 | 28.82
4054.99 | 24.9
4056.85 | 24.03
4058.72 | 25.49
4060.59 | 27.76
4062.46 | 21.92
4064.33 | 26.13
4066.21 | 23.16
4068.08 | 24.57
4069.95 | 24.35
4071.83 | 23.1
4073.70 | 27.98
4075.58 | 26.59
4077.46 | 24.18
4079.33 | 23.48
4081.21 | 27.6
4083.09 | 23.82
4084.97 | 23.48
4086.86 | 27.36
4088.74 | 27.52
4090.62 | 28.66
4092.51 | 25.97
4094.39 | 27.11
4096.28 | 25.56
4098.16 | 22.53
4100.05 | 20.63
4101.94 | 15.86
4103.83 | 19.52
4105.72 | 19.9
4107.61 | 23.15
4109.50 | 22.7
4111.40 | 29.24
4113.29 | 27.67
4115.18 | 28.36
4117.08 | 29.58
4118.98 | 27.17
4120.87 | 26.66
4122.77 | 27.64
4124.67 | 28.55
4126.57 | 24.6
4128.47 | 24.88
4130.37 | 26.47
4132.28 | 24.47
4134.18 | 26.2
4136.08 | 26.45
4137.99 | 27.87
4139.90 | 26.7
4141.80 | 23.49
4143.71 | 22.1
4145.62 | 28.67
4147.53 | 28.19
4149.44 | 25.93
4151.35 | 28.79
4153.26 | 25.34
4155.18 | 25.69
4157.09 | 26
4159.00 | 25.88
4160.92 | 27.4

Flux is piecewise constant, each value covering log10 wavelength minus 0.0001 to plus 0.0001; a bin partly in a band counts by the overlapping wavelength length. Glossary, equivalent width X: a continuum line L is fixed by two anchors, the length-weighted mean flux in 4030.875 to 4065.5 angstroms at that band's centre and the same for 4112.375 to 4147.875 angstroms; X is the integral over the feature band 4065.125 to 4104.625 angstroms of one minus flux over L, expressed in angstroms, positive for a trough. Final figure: 1.7 angstroms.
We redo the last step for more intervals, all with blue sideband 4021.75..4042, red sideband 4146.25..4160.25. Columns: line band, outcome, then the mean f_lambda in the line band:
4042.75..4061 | -0.4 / 25.2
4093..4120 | 1.5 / 24.3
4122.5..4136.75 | 0.0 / 26.1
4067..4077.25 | -0.1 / 25.2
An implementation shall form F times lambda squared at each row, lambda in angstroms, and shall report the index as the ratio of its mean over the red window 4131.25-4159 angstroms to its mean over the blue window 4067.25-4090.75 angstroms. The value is 1.06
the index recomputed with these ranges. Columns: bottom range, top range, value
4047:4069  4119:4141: 1.09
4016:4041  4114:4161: 1.14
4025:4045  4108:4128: 1.13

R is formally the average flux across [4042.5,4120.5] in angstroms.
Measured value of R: 24.9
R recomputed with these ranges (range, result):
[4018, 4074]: 24.8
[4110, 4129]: 27.4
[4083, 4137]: 25.3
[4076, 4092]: 25.8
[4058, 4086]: 24.9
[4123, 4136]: 26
